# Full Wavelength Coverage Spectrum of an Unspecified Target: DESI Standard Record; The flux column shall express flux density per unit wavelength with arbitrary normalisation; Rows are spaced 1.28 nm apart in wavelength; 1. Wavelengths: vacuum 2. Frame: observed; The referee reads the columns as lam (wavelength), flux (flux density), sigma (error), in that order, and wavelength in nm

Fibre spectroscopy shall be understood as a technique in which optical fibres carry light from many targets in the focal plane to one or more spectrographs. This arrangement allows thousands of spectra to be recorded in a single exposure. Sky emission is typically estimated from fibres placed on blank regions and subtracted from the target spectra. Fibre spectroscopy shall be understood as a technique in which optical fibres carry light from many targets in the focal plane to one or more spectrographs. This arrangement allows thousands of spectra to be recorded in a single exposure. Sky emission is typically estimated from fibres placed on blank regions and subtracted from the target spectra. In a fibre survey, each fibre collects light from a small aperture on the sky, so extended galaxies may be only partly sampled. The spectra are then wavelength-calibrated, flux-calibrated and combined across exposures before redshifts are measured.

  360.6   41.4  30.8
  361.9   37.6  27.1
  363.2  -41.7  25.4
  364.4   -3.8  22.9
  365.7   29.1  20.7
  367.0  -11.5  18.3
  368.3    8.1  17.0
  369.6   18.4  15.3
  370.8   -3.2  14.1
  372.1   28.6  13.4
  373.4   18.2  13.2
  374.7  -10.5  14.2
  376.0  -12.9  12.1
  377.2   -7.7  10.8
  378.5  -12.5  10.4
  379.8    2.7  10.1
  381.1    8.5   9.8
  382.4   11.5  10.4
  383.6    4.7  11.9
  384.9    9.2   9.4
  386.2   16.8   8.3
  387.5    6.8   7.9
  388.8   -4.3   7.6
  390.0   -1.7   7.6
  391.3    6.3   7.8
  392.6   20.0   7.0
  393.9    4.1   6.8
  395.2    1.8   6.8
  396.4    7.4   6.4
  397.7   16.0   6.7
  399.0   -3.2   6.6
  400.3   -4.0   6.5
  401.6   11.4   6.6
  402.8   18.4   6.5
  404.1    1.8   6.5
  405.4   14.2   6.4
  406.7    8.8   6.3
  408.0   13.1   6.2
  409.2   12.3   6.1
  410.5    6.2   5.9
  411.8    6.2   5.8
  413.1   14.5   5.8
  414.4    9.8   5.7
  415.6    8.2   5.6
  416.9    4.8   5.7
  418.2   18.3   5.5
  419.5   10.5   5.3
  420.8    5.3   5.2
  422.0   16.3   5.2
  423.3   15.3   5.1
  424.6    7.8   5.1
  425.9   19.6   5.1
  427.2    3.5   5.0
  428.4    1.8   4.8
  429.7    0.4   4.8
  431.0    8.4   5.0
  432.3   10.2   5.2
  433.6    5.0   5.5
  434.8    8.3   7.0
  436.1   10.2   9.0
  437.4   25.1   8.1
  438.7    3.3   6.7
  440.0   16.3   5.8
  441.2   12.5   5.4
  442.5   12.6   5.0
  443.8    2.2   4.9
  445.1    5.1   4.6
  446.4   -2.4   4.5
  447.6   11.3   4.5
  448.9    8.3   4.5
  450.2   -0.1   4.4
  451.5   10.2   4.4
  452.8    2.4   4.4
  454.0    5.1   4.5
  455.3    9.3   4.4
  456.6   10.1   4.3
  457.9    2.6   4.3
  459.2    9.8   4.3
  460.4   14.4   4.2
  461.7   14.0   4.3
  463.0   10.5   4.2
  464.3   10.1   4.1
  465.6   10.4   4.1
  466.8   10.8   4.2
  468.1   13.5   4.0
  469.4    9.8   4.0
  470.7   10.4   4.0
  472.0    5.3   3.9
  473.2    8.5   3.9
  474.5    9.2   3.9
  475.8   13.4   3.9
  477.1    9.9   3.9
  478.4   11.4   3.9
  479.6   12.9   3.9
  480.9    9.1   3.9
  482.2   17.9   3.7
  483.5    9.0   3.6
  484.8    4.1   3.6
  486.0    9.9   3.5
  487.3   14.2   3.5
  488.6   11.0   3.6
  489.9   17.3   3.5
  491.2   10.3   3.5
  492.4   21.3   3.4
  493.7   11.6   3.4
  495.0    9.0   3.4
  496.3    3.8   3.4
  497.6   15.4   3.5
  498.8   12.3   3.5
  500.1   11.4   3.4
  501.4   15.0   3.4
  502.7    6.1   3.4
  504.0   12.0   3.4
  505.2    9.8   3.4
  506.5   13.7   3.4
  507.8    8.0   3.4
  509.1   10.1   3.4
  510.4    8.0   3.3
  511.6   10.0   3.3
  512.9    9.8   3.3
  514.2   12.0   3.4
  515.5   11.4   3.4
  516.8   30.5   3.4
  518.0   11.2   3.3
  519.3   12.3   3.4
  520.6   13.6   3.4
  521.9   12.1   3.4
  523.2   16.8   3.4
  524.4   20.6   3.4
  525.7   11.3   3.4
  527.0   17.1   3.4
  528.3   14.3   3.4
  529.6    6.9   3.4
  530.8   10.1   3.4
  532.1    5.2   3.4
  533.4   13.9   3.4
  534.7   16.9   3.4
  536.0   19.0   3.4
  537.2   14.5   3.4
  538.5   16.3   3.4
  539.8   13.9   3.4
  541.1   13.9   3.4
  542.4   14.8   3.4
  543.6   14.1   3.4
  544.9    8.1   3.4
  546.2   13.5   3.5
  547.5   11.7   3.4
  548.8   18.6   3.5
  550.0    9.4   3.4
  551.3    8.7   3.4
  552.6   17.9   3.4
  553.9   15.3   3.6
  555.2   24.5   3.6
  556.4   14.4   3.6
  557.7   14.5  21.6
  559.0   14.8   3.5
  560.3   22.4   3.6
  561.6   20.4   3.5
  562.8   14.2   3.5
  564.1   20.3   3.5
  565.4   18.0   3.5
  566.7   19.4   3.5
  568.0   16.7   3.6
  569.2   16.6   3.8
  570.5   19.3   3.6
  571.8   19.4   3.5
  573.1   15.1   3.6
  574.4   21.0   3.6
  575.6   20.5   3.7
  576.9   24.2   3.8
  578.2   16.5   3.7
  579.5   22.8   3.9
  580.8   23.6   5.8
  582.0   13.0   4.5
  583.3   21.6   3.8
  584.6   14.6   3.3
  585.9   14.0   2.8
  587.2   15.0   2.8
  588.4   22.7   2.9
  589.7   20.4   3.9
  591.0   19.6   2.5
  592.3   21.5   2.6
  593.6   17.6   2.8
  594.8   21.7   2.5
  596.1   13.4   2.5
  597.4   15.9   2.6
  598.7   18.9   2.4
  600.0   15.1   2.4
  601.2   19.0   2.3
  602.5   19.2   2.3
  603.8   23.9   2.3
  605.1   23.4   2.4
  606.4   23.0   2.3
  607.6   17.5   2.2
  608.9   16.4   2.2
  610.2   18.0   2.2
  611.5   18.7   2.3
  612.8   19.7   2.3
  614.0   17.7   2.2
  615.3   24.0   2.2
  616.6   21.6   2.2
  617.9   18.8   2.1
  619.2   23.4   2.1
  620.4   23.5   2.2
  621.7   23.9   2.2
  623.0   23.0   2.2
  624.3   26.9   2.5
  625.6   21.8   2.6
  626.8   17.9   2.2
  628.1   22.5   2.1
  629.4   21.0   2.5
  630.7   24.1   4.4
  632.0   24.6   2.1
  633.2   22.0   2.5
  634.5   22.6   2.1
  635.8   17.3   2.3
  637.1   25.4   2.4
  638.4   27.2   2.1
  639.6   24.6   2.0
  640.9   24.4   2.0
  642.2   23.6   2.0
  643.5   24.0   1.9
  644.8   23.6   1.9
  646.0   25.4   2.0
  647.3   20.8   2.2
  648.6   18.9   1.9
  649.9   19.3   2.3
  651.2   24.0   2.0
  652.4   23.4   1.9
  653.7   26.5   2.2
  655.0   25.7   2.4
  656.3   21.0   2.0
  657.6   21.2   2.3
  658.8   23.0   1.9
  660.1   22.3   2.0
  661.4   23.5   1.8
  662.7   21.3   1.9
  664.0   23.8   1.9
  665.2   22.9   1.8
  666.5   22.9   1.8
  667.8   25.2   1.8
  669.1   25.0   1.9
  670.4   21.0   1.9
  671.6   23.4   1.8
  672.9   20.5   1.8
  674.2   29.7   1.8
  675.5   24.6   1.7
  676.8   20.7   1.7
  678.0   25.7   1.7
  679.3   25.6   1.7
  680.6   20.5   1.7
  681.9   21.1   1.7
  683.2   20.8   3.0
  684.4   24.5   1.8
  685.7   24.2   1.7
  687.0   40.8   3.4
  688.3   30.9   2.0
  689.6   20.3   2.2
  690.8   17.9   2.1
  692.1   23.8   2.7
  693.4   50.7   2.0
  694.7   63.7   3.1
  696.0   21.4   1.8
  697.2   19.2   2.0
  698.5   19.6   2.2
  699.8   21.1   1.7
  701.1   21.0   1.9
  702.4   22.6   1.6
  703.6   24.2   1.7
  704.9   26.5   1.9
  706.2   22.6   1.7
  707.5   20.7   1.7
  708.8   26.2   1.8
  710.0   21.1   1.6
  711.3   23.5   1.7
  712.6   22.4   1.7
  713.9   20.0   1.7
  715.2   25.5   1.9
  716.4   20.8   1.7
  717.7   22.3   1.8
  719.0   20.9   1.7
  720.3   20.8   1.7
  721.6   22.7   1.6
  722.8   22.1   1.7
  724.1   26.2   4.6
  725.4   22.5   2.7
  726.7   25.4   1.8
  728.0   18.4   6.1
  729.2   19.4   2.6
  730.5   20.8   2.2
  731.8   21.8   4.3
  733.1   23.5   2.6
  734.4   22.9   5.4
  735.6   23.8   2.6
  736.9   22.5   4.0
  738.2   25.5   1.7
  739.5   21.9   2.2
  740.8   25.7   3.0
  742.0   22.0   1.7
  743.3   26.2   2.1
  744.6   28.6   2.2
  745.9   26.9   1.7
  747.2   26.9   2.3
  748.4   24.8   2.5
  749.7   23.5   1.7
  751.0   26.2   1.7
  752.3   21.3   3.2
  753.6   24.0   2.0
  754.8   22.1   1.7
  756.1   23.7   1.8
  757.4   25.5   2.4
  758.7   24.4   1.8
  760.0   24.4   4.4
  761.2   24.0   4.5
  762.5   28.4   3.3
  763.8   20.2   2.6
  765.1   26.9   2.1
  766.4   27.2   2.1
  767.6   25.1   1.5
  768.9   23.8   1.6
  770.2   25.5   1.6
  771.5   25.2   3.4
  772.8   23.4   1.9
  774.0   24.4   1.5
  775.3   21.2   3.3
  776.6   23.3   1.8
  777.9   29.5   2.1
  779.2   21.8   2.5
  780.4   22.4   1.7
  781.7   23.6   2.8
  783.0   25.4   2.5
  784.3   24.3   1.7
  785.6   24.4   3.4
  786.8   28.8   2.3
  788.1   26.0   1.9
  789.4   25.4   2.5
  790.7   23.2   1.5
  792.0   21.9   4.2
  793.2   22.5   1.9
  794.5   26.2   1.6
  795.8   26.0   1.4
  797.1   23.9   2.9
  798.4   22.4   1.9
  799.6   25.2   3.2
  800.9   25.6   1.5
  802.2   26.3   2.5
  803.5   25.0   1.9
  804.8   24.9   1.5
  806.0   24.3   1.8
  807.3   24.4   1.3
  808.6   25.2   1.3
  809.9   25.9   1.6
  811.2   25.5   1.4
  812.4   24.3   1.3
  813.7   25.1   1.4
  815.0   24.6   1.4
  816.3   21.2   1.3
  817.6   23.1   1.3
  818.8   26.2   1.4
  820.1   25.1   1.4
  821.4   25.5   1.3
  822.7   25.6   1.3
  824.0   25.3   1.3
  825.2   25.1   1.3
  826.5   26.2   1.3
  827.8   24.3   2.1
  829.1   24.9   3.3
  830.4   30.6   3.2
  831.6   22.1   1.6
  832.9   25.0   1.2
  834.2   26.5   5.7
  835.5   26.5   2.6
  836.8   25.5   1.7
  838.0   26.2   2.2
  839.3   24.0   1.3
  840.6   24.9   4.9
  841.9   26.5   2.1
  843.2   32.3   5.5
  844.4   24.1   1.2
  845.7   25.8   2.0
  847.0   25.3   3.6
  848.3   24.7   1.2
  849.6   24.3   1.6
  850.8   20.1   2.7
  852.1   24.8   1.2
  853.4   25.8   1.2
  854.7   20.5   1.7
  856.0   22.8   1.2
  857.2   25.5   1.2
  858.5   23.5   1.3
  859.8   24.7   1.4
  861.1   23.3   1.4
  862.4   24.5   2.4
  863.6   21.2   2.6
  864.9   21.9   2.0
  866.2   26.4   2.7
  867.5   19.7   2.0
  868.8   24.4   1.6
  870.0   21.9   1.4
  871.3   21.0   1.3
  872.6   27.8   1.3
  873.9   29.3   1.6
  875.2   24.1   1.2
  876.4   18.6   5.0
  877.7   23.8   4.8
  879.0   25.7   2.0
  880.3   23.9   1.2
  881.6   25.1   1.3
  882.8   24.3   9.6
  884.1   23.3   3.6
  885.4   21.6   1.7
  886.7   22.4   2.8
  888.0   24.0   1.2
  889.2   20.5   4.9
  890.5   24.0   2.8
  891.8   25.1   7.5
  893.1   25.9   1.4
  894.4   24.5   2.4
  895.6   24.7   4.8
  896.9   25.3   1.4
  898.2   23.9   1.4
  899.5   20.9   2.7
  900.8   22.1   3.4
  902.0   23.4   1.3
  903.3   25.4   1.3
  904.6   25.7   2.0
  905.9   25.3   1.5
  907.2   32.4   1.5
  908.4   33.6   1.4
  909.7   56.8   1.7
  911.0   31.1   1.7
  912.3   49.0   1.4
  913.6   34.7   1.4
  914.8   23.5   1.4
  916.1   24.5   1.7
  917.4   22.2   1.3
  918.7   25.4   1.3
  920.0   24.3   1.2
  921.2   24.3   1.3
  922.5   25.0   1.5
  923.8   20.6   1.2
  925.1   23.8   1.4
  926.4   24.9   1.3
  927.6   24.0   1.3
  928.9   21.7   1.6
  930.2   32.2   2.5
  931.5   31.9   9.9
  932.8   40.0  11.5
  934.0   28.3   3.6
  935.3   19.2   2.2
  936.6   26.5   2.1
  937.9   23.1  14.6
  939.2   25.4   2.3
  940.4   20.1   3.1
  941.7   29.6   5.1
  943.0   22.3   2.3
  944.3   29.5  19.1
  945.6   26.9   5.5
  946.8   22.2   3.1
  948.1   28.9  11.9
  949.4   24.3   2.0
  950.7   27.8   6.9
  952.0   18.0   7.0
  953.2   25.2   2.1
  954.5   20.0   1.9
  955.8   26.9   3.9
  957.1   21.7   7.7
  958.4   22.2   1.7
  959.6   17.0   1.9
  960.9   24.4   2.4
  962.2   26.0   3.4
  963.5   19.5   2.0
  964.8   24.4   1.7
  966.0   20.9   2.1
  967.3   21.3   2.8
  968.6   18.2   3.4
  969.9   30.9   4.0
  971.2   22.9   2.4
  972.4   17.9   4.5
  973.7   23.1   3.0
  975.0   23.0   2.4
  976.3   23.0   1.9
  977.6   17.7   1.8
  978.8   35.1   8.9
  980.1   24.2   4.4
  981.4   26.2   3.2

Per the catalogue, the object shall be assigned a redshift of 0.386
